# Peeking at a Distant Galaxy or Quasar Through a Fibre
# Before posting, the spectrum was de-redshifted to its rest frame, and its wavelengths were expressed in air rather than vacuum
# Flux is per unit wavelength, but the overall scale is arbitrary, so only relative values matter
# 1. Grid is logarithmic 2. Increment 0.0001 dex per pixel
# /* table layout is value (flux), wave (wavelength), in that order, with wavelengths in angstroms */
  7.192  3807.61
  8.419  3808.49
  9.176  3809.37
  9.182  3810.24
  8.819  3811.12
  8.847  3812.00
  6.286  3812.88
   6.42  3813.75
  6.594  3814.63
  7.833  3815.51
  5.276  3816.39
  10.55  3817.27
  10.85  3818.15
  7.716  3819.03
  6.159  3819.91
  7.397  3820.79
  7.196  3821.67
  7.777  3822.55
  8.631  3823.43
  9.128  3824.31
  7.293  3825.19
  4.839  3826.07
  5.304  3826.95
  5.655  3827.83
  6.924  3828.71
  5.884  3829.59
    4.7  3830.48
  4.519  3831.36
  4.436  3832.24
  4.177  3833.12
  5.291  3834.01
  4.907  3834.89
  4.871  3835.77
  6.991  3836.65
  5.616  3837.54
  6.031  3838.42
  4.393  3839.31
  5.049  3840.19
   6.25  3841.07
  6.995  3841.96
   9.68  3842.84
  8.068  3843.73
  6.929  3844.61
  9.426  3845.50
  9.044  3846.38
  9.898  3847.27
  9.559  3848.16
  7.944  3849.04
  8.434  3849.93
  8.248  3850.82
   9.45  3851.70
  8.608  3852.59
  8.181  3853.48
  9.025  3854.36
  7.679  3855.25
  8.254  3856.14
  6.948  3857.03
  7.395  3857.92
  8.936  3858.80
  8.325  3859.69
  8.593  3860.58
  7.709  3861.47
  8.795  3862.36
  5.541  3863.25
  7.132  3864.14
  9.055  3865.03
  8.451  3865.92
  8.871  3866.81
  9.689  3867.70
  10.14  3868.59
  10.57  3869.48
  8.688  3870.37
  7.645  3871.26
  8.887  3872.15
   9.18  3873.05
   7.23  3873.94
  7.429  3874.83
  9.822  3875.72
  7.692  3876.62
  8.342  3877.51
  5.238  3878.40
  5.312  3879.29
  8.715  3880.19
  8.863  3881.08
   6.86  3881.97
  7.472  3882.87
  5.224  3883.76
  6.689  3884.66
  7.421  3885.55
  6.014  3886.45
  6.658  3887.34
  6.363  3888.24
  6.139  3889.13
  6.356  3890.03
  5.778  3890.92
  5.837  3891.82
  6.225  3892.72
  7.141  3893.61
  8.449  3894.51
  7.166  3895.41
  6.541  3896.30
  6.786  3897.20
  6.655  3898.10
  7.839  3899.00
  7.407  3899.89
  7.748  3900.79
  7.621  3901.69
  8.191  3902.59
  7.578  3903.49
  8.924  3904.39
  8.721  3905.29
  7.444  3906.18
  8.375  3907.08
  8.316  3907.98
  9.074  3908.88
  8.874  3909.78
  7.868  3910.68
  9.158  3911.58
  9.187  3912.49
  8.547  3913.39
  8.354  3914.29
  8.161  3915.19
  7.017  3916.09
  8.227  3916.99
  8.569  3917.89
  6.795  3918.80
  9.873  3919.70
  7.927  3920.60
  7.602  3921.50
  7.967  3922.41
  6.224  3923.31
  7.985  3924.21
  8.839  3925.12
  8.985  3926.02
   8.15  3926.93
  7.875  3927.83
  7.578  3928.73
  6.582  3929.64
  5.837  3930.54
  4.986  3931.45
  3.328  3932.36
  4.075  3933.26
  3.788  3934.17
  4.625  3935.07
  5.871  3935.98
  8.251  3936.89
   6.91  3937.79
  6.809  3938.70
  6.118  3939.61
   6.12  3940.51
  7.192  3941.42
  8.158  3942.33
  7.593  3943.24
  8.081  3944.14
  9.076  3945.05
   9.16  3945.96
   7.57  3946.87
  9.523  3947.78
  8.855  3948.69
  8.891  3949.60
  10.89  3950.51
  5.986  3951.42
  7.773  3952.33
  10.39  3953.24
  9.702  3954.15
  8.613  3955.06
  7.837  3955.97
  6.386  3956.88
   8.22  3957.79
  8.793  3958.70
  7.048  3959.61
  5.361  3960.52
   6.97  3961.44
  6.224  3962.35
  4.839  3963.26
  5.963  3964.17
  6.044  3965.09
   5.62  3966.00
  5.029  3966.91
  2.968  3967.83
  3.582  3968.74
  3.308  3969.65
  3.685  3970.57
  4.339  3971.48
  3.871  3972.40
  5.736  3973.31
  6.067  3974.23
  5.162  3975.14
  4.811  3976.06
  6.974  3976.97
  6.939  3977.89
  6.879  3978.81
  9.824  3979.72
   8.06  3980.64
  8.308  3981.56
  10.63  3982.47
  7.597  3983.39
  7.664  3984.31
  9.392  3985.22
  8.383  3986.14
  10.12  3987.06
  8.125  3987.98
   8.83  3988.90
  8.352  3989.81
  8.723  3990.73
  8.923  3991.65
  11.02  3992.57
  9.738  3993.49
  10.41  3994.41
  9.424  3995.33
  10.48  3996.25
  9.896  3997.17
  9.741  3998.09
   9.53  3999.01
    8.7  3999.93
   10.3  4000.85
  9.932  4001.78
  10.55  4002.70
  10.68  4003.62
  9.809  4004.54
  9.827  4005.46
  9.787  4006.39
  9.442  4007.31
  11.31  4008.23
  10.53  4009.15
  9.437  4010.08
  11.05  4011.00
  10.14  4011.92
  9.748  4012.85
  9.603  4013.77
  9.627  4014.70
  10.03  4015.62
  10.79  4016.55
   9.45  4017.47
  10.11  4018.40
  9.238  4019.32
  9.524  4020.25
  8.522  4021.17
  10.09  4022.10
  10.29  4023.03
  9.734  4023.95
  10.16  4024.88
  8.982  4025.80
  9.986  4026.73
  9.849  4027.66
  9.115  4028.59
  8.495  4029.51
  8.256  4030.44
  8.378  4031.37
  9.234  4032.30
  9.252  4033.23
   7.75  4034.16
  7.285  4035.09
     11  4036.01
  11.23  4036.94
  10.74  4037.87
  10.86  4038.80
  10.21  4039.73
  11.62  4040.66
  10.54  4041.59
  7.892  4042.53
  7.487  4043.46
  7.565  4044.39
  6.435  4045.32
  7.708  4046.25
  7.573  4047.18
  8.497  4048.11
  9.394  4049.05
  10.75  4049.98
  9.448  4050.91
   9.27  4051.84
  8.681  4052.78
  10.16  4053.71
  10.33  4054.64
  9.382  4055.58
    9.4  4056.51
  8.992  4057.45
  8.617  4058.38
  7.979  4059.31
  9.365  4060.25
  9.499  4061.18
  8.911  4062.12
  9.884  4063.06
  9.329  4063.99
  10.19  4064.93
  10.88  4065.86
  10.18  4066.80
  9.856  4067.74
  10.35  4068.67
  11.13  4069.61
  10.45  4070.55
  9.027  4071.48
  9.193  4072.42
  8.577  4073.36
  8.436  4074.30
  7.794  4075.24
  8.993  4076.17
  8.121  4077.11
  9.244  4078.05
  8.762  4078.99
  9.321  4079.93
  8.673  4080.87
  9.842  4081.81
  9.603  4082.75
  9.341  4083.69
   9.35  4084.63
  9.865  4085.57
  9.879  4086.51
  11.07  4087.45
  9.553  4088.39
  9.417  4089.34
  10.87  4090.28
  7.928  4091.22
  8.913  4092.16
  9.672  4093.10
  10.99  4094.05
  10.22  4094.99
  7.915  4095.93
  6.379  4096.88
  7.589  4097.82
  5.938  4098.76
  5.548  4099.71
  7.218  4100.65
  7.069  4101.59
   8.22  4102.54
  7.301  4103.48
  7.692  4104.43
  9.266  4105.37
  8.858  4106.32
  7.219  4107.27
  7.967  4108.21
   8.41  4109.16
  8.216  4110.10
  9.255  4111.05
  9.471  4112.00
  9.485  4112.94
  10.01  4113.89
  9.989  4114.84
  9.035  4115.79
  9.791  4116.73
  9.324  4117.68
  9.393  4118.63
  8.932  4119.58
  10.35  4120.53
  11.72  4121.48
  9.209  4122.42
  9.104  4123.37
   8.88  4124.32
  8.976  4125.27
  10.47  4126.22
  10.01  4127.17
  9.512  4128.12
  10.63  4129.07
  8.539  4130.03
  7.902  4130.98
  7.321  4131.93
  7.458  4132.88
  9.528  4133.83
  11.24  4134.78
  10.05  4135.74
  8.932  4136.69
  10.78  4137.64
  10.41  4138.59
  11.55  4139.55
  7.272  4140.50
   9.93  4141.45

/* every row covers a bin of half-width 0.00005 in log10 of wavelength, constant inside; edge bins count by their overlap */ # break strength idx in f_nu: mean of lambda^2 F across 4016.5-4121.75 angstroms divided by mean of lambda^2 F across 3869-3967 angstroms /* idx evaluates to 1.3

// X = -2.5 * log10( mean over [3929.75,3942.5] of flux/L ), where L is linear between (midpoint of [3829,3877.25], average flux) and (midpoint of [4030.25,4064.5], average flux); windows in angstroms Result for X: 0.38 mag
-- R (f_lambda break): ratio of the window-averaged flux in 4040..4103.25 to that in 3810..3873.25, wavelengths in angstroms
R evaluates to 1.2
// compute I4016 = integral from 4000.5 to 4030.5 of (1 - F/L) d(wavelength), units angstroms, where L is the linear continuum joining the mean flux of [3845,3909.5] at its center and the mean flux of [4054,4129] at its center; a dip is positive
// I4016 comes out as -4.0 angstroms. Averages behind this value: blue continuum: 7.86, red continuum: 9.14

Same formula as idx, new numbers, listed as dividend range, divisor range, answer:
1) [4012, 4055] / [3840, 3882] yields 1.24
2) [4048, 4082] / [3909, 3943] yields 1.38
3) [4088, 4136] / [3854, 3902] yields 1.32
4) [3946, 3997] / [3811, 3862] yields 1.11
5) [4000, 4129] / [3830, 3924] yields 1.35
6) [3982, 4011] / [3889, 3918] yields 1.31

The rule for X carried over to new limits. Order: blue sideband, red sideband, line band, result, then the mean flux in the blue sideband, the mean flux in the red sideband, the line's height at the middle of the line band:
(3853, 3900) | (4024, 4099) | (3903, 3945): 0.078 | 7.61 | 9.25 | 8.03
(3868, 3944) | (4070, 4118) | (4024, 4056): -0.099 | 7.42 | 8.83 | 8.43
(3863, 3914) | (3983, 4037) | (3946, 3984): 0.272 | 7.71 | 9.54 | 8.87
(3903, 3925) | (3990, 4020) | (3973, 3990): 0.214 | 8.21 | 9.92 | 9.48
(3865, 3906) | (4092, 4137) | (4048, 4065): -0.101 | 7.58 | 8.86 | 8.53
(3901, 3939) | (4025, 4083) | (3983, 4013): -0.131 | 7.5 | 9.26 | 8.53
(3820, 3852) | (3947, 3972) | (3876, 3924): -0.107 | 6.84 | 6.77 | 6.81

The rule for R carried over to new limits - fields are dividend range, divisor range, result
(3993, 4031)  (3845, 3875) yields 1.15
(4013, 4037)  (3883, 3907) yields 1.34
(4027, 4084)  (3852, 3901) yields 1.21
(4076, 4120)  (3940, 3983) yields 1.26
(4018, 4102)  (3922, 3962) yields 1.24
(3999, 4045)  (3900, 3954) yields 1.25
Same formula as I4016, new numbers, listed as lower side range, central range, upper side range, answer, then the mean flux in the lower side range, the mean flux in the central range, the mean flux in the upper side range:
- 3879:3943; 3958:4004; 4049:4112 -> 2.41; 7.25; 7.59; 9.03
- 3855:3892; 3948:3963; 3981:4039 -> 1.42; 7.68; 7.98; 9.58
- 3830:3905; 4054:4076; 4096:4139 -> -2.36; 7.42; 9.47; 8.85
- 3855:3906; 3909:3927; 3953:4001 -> -1.54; 7.63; 8.23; 7.51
